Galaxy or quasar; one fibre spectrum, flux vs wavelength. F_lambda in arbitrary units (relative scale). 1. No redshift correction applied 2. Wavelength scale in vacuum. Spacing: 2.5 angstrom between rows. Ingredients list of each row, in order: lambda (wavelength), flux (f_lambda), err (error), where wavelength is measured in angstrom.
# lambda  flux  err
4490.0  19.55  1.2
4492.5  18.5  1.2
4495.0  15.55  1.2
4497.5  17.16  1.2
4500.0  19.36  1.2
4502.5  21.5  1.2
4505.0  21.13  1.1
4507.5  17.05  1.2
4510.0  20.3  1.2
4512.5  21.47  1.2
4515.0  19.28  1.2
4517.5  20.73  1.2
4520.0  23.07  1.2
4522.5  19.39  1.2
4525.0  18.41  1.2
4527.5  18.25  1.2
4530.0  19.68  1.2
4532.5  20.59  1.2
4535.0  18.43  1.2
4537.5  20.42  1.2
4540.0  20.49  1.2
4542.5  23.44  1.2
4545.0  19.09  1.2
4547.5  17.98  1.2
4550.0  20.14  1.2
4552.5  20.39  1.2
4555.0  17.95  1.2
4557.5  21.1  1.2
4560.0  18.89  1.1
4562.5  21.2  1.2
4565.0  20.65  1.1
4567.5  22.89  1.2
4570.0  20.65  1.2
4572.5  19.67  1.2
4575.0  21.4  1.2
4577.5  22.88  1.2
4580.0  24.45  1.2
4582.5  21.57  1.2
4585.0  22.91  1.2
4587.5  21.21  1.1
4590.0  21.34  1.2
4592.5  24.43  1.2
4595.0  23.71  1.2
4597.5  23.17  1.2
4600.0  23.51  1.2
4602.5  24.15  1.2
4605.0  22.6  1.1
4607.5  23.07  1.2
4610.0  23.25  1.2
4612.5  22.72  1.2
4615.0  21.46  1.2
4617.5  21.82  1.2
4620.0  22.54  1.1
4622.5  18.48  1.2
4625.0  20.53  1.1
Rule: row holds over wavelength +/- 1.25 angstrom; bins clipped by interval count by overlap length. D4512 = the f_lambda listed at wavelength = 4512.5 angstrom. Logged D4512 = 21.47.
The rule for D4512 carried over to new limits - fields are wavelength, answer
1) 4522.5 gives 19.39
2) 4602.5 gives 24.15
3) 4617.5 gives 21.82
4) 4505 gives 21.13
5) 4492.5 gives 18.5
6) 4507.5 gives 17.05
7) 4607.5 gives 23.07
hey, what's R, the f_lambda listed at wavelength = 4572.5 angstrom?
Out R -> 19.67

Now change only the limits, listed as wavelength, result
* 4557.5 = 21.1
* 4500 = 19.36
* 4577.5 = 22.88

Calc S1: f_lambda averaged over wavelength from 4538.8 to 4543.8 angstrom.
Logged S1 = 22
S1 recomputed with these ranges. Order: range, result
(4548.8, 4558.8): 19.9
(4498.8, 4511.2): 19.9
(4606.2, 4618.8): 22.5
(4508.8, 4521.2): 21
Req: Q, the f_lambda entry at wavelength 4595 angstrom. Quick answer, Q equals 23.71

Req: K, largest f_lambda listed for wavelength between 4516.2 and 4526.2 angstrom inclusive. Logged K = 23.07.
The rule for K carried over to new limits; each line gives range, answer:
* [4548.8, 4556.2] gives 20.39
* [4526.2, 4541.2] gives 20.59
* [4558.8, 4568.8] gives 22.89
